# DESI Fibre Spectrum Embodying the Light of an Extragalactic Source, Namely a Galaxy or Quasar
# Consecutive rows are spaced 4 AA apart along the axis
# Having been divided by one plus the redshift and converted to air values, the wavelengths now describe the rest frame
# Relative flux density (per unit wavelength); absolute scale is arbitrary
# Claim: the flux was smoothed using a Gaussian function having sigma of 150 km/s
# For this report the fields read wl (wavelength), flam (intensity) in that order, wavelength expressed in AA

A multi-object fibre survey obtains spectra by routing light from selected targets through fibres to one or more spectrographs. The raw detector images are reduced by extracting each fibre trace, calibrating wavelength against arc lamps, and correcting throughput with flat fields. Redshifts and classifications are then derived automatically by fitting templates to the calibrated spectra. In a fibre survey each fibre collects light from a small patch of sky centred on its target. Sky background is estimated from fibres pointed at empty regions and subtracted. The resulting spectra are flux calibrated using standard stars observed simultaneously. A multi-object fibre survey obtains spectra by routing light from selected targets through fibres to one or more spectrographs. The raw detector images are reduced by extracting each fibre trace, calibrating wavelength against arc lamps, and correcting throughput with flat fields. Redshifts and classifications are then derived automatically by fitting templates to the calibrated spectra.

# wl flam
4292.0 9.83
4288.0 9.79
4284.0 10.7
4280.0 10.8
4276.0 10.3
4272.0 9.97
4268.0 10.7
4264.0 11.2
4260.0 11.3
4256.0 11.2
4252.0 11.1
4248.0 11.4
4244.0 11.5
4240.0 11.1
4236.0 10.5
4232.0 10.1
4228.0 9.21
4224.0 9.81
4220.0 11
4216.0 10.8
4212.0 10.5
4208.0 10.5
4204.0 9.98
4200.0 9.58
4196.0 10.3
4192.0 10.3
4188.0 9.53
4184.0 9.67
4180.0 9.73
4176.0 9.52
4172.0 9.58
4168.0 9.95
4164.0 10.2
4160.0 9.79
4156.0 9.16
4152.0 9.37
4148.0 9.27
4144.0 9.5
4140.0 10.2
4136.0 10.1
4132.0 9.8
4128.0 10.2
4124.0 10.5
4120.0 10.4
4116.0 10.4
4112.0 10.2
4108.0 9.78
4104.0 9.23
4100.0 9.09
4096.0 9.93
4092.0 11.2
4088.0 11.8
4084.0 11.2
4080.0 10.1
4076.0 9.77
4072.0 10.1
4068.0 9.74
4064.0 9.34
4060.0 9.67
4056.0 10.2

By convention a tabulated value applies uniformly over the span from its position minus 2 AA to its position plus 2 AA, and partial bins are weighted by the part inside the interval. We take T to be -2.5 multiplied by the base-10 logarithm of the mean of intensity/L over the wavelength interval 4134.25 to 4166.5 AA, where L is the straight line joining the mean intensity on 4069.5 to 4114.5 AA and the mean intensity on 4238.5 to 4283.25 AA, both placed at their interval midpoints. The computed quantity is 0.08 mag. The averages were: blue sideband 10.2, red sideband 11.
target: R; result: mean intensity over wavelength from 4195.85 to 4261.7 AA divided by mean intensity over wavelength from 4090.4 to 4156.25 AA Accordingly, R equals 1.1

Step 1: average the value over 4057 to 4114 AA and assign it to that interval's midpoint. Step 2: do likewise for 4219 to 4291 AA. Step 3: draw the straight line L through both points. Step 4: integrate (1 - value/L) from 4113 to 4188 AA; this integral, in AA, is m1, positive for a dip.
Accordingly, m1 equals 3.2 AA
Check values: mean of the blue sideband 10.1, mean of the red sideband 10.6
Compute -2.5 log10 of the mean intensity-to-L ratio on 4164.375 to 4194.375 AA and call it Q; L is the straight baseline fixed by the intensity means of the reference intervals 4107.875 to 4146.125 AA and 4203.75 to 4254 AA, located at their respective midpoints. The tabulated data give 0.06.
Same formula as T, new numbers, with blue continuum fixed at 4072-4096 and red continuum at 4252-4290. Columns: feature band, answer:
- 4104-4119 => 0.07 mag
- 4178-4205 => 0.09 mag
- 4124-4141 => 0.06 mag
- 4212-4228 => 0.03 mag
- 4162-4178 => 0.09 mag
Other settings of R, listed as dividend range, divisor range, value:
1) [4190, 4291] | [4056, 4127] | 1.04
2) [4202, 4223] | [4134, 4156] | 1.09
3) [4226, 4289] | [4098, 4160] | 1.09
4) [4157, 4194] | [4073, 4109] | 0.96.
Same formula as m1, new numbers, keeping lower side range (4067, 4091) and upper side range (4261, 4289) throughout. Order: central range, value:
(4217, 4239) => 0.7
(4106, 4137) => 1.0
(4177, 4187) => 0.8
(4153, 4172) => 1.4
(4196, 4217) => 0.6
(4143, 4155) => 1.3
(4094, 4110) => 1.5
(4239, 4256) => -1.2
